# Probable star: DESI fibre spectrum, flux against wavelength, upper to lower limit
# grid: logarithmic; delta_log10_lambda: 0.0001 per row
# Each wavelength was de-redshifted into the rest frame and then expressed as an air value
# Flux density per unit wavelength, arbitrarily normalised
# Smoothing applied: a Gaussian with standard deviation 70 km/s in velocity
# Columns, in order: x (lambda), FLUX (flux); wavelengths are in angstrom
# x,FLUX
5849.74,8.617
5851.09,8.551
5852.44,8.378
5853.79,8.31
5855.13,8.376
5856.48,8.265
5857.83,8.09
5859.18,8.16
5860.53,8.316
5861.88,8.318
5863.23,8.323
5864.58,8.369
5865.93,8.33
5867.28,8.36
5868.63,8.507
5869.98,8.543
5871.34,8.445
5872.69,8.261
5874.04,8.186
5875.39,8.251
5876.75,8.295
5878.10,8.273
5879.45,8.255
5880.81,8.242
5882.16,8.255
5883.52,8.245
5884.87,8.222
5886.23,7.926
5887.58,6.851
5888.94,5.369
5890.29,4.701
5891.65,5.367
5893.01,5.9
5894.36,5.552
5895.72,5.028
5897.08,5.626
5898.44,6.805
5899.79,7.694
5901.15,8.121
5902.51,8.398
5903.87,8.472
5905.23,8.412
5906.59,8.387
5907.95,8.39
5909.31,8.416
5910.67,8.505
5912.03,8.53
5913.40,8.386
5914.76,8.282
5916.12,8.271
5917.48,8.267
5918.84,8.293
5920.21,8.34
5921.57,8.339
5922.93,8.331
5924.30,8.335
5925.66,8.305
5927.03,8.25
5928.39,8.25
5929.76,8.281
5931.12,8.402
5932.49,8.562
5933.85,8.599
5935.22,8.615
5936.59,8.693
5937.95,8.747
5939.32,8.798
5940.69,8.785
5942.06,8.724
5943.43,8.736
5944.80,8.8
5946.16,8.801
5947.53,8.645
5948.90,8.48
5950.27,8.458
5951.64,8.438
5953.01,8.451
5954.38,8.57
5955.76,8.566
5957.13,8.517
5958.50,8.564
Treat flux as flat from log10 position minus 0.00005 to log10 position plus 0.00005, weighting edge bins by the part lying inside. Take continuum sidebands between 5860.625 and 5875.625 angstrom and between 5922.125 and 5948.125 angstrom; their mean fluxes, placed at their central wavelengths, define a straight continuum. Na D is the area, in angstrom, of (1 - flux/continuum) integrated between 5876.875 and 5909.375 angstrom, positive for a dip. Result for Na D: 4.4 angstrom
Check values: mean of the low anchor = 8.36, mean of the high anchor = 8.56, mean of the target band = 7.29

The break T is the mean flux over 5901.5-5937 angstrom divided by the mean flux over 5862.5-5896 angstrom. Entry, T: 1.11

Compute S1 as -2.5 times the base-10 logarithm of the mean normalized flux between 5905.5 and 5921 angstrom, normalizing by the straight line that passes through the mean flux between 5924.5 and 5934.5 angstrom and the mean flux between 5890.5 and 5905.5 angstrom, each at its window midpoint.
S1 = -0.12 mag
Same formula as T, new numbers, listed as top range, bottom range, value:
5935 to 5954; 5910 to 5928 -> 1.04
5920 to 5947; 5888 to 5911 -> 1.22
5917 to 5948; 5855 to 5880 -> 1.03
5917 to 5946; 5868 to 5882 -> 1.02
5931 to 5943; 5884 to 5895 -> 1.38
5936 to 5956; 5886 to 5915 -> 1.20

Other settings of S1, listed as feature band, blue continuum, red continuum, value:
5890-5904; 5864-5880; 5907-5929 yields 0.27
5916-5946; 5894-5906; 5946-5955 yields -0.06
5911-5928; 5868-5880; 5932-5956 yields 0.03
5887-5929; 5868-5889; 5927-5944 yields 0.11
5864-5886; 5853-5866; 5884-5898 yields -0.16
